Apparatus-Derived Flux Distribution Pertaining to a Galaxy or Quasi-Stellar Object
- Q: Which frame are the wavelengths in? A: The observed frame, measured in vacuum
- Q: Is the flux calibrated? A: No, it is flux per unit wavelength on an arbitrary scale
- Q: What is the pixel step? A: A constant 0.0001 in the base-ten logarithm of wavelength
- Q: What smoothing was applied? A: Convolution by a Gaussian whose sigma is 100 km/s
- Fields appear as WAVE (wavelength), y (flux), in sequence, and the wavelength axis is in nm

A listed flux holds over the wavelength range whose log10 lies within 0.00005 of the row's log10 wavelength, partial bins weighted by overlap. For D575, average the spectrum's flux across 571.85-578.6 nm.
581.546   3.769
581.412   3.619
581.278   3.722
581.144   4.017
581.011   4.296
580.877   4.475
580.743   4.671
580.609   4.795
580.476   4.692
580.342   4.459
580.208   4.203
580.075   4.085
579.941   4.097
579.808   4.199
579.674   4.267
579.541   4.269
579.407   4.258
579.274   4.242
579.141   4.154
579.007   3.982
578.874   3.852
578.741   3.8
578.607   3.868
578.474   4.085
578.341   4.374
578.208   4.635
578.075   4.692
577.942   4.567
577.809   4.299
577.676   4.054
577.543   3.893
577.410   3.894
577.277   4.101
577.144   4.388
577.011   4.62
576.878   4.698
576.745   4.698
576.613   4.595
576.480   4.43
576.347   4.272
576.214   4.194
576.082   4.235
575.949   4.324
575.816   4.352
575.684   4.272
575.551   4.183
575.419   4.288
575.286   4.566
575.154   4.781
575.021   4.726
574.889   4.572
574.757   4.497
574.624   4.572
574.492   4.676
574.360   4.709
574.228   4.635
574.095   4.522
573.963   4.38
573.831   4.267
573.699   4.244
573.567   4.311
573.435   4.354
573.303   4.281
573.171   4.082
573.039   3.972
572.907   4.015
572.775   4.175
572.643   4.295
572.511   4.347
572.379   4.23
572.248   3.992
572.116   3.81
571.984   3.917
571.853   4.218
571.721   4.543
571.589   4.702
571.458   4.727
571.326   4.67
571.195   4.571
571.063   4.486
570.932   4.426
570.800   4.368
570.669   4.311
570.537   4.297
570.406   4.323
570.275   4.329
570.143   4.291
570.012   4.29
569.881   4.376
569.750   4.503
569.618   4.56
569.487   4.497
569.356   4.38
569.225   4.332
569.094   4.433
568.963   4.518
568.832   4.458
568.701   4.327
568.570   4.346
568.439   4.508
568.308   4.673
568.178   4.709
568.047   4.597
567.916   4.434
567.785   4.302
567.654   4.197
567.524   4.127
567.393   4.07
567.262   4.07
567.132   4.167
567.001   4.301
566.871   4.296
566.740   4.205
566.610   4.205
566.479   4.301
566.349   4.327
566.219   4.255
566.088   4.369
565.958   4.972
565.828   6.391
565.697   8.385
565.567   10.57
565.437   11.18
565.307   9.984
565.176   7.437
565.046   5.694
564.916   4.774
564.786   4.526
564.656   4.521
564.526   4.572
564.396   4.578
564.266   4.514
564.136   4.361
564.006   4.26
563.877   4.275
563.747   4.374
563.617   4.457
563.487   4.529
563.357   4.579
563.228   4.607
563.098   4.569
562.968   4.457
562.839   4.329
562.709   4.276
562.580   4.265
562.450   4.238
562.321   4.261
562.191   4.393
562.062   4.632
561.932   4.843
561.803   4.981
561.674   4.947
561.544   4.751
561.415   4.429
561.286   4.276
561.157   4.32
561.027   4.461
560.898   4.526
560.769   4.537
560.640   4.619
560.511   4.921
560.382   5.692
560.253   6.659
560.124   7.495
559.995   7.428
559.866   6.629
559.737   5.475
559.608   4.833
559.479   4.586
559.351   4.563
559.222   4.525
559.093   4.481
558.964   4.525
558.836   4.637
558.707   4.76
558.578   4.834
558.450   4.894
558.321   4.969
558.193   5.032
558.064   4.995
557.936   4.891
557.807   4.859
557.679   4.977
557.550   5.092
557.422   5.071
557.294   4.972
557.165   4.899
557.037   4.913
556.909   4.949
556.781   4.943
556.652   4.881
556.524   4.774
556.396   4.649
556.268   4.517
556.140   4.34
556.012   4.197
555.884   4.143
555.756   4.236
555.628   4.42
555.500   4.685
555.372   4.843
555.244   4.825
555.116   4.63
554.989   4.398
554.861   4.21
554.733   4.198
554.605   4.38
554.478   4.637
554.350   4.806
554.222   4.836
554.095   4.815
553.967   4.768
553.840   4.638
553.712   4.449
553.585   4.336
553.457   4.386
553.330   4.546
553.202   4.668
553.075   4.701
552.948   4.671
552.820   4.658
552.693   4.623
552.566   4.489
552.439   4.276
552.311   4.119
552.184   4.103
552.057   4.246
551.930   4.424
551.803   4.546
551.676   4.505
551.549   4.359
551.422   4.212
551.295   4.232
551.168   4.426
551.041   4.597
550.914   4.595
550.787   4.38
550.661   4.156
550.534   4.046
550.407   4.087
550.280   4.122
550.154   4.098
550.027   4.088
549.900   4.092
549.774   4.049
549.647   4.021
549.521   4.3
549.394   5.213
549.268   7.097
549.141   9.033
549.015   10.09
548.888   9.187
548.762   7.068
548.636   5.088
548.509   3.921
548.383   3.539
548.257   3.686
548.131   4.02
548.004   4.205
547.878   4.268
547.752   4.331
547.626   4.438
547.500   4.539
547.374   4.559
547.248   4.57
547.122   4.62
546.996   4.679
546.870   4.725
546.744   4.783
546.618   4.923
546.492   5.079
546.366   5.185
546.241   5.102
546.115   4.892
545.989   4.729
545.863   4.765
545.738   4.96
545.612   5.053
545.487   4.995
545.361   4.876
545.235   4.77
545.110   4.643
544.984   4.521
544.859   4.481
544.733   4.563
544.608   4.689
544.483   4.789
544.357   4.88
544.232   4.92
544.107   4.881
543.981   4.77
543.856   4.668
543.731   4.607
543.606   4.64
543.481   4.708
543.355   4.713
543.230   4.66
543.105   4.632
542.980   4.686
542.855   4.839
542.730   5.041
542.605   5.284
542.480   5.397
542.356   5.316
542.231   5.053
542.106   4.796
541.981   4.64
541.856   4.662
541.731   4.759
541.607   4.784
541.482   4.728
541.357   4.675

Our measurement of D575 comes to 4.34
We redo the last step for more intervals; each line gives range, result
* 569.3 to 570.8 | 4.38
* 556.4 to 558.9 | 4.91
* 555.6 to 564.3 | 4.79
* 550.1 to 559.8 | 4.59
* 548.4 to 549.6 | 6.62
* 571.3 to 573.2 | 4.24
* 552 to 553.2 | 4.45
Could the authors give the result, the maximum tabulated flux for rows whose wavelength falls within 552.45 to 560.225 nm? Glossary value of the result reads 7.495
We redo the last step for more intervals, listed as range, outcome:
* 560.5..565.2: 7.437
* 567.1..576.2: 4.781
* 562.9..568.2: 11.18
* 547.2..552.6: 10.09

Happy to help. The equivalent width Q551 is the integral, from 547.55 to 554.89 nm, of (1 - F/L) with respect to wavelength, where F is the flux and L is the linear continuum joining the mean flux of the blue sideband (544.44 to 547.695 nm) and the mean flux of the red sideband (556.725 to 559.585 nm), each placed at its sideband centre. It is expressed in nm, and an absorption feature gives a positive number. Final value 0.10 nm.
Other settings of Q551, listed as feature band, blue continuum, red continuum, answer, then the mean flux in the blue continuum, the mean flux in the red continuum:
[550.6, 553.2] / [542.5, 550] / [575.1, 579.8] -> 0.23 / 4.97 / 4.29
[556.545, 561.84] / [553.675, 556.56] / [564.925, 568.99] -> -0.25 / 4.54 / 5.3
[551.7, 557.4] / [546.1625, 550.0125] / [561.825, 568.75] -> 0.56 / 5.13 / 4.96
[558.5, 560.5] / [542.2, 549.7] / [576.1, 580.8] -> -0.29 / 5.01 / 4.3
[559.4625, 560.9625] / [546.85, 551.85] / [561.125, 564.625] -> -0.36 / 4.85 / 4.49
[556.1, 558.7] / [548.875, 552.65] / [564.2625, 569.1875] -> 0.05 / 4.85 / 5.17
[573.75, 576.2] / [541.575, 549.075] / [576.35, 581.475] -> -0.07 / 4.91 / 4.26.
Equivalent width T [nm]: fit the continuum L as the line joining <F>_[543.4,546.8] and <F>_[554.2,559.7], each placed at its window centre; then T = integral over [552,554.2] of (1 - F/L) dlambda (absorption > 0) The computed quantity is 0.10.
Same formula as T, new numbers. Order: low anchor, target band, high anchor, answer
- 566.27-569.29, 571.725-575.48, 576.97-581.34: -0.04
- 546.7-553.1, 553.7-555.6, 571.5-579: 0.03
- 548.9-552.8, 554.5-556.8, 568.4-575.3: 0.10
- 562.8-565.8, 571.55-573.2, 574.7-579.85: 0.22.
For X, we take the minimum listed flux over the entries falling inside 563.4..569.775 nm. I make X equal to 4.07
